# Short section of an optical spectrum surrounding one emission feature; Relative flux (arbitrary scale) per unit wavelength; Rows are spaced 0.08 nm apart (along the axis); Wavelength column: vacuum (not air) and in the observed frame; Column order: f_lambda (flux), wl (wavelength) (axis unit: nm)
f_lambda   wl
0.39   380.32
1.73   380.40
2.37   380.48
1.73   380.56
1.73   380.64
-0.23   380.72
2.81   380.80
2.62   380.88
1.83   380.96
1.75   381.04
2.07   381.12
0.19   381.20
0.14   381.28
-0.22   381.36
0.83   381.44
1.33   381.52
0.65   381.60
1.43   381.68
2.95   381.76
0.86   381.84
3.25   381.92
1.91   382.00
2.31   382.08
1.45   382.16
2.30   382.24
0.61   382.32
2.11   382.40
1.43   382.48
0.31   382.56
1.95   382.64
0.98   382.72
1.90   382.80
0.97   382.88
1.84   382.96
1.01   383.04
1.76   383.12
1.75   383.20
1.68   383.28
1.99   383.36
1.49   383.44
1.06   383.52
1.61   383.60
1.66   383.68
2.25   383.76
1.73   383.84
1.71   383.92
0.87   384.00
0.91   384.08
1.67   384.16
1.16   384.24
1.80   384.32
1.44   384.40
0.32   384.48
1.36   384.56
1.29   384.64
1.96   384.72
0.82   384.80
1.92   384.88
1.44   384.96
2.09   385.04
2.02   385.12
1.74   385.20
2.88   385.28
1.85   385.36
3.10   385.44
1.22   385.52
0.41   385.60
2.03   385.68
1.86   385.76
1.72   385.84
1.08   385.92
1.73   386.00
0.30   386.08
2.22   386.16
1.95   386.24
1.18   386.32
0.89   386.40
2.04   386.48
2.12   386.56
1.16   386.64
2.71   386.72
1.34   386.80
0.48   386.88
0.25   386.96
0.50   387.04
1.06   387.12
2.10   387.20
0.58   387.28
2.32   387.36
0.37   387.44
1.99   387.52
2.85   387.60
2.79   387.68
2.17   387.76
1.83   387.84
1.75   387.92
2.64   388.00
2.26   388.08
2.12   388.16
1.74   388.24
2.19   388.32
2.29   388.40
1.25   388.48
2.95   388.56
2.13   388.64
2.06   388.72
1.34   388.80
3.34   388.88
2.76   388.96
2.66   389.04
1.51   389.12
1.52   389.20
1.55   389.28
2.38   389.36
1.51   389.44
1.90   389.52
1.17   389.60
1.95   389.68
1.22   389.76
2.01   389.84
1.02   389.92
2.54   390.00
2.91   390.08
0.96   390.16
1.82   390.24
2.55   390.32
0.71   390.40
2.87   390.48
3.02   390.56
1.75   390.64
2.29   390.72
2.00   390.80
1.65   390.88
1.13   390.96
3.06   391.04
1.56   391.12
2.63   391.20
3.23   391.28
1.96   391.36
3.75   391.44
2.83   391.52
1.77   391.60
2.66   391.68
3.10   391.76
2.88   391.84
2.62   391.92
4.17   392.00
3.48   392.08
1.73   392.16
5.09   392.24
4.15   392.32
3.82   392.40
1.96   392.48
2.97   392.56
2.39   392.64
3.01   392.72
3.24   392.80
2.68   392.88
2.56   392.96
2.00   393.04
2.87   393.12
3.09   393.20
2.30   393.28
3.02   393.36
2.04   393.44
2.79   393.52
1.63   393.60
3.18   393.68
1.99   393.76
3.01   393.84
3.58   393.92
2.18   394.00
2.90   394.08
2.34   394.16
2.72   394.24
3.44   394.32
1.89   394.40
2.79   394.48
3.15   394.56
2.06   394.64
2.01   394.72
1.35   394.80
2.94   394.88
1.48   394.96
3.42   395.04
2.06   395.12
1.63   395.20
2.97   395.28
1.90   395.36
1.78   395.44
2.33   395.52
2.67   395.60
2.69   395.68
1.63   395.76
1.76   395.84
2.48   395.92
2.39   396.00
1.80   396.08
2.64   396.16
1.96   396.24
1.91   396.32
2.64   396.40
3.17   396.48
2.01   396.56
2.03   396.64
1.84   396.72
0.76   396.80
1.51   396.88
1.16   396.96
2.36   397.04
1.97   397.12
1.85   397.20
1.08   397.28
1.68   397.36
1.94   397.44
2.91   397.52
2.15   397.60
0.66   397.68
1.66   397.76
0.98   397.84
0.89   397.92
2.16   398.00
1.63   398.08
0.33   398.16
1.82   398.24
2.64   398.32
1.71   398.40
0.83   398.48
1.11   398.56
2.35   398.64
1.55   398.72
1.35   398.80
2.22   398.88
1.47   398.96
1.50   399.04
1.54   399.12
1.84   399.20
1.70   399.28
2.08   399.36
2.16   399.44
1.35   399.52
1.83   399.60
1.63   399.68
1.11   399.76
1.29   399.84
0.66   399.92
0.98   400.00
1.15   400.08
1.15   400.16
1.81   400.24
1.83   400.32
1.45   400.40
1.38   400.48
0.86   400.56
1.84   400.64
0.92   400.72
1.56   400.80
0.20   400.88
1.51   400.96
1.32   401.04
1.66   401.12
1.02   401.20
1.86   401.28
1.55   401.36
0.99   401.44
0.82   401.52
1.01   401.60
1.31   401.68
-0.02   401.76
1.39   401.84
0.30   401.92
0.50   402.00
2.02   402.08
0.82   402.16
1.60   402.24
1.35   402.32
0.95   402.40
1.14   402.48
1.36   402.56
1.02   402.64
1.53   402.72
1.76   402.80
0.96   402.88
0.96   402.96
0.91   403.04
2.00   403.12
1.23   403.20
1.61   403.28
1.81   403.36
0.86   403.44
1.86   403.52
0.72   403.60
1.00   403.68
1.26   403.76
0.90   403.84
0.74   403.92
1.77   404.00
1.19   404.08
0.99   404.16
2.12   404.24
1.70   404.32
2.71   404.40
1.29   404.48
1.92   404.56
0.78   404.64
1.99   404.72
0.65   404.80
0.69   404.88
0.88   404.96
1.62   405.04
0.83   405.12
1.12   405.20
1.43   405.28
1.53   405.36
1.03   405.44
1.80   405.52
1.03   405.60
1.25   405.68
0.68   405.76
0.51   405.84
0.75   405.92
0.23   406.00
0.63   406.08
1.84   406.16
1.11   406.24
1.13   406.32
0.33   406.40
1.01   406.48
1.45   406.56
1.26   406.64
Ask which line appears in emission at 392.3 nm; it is C III] 1909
